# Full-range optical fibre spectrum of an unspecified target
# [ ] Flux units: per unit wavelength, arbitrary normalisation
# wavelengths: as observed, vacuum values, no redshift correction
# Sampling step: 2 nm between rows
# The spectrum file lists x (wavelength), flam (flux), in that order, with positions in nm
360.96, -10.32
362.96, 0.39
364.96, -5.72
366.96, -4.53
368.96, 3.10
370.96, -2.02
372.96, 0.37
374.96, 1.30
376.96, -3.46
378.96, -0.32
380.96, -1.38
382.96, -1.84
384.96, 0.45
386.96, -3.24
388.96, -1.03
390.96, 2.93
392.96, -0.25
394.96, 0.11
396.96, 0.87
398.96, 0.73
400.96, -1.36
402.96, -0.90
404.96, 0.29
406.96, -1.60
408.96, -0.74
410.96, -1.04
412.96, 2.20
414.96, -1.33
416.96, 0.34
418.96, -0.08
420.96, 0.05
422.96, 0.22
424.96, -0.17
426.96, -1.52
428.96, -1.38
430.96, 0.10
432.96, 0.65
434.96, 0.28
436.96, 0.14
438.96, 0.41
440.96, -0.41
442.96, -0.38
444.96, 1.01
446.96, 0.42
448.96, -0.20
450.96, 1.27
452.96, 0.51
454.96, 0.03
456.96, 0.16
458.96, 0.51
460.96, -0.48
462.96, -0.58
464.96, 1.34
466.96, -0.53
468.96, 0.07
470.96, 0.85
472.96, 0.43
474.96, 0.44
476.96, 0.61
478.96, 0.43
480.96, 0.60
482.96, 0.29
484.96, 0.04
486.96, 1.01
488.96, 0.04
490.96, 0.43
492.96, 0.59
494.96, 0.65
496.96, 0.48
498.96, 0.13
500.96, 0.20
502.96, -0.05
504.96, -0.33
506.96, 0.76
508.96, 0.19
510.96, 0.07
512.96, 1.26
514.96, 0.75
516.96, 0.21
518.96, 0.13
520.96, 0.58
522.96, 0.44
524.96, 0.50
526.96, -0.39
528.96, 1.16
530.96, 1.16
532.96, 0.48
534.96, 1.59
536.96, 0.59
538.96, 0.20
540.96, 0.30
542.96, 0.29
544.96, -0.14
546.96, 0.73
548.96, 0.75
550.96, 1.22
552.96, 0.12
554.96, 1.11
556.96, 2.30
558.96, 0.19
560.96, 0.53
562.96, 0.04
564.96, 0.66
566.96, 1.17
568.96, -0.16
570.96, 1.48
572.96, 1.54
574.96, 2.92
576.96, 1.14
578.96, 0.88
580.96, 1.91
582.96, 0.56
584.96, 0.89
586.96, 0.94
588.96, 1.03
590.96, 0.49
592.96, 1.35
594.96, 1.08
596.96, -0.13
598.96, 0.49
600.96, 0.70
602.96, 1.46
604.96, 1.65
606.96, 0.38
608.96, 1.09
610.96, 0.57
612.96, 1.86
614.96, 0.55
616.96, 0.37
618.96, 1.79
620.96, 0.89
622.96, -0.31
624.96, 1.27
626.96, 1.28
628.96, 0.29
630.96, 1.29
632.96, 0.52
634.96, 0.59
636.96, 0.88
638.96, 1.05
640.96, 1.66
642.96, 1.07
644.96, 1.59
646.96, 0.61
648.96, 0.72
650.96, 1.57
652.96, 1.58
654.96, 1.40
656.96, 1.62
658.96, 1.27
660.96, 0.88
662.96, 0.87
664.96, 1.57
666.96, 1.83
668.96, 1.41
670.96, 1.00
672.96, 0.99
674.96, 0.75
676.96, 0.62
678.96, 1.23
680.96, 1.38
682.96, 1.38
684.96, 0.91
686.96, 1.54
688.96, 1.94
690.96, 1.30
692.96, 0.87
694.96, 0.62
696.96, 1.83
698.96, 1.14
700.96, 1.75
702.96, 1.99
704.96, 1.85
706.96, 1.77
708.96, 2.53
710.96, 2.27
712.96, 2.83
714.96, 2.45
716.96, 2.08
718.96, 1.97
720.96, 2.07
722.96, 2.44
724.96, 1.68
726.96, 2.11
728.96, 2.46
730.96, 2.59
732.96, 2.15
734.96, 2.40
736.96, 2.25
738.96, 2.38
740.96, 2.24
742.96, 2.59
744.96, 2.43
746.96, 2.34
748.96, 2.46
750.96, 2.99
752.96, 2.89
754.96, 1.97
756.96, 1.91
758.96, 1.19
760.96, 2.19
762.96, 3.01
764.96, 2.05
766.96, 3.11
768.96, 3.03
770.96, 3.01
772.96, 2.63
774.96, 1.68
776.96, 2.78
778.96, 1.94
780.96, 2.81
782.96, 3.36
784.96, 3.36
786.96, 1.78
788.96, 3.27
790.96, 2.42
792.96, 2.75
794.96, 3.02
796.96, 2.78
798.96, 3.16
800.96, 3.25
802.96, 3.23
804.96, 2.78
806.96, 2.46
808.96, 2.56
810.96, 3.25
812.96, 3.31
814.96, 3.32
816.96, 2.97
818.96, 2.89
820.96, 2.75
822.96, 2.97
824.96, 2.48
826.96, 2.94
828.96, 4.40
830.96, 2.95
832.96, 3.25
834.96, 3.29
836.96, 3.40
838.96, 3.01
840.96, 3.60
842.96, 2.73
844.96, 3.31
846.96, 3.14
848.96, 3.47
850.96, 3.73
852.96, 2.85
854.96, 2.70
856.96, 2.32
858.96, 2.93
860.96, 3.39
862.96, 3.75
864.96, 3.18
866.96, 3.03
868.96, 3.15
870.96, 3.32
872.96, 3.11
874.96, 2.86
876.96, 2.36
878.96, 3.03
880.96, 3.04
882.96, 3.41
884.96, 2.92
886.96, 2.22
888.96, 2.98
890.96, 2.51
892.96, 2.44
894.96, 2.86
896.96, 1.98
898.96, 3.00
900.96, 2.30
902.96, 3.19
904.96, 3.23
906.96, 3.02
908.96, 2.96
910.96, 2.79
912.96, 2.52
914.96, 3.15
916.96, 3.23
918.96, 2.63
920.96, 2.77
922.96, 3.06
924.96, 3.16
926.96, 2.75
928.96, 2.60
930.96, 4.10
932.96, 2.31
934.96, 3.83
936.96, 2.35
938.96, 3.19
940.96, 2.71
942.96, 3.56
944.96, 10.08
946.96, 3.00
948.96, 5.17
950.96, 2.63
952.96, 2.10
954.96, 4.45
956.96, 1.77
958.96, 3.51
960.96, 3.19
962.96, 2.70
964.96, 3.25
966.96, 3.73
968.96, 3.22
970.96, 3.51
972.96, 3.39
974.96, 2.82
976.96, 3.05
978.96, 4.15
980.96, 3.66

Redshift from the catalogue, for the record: 0.76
